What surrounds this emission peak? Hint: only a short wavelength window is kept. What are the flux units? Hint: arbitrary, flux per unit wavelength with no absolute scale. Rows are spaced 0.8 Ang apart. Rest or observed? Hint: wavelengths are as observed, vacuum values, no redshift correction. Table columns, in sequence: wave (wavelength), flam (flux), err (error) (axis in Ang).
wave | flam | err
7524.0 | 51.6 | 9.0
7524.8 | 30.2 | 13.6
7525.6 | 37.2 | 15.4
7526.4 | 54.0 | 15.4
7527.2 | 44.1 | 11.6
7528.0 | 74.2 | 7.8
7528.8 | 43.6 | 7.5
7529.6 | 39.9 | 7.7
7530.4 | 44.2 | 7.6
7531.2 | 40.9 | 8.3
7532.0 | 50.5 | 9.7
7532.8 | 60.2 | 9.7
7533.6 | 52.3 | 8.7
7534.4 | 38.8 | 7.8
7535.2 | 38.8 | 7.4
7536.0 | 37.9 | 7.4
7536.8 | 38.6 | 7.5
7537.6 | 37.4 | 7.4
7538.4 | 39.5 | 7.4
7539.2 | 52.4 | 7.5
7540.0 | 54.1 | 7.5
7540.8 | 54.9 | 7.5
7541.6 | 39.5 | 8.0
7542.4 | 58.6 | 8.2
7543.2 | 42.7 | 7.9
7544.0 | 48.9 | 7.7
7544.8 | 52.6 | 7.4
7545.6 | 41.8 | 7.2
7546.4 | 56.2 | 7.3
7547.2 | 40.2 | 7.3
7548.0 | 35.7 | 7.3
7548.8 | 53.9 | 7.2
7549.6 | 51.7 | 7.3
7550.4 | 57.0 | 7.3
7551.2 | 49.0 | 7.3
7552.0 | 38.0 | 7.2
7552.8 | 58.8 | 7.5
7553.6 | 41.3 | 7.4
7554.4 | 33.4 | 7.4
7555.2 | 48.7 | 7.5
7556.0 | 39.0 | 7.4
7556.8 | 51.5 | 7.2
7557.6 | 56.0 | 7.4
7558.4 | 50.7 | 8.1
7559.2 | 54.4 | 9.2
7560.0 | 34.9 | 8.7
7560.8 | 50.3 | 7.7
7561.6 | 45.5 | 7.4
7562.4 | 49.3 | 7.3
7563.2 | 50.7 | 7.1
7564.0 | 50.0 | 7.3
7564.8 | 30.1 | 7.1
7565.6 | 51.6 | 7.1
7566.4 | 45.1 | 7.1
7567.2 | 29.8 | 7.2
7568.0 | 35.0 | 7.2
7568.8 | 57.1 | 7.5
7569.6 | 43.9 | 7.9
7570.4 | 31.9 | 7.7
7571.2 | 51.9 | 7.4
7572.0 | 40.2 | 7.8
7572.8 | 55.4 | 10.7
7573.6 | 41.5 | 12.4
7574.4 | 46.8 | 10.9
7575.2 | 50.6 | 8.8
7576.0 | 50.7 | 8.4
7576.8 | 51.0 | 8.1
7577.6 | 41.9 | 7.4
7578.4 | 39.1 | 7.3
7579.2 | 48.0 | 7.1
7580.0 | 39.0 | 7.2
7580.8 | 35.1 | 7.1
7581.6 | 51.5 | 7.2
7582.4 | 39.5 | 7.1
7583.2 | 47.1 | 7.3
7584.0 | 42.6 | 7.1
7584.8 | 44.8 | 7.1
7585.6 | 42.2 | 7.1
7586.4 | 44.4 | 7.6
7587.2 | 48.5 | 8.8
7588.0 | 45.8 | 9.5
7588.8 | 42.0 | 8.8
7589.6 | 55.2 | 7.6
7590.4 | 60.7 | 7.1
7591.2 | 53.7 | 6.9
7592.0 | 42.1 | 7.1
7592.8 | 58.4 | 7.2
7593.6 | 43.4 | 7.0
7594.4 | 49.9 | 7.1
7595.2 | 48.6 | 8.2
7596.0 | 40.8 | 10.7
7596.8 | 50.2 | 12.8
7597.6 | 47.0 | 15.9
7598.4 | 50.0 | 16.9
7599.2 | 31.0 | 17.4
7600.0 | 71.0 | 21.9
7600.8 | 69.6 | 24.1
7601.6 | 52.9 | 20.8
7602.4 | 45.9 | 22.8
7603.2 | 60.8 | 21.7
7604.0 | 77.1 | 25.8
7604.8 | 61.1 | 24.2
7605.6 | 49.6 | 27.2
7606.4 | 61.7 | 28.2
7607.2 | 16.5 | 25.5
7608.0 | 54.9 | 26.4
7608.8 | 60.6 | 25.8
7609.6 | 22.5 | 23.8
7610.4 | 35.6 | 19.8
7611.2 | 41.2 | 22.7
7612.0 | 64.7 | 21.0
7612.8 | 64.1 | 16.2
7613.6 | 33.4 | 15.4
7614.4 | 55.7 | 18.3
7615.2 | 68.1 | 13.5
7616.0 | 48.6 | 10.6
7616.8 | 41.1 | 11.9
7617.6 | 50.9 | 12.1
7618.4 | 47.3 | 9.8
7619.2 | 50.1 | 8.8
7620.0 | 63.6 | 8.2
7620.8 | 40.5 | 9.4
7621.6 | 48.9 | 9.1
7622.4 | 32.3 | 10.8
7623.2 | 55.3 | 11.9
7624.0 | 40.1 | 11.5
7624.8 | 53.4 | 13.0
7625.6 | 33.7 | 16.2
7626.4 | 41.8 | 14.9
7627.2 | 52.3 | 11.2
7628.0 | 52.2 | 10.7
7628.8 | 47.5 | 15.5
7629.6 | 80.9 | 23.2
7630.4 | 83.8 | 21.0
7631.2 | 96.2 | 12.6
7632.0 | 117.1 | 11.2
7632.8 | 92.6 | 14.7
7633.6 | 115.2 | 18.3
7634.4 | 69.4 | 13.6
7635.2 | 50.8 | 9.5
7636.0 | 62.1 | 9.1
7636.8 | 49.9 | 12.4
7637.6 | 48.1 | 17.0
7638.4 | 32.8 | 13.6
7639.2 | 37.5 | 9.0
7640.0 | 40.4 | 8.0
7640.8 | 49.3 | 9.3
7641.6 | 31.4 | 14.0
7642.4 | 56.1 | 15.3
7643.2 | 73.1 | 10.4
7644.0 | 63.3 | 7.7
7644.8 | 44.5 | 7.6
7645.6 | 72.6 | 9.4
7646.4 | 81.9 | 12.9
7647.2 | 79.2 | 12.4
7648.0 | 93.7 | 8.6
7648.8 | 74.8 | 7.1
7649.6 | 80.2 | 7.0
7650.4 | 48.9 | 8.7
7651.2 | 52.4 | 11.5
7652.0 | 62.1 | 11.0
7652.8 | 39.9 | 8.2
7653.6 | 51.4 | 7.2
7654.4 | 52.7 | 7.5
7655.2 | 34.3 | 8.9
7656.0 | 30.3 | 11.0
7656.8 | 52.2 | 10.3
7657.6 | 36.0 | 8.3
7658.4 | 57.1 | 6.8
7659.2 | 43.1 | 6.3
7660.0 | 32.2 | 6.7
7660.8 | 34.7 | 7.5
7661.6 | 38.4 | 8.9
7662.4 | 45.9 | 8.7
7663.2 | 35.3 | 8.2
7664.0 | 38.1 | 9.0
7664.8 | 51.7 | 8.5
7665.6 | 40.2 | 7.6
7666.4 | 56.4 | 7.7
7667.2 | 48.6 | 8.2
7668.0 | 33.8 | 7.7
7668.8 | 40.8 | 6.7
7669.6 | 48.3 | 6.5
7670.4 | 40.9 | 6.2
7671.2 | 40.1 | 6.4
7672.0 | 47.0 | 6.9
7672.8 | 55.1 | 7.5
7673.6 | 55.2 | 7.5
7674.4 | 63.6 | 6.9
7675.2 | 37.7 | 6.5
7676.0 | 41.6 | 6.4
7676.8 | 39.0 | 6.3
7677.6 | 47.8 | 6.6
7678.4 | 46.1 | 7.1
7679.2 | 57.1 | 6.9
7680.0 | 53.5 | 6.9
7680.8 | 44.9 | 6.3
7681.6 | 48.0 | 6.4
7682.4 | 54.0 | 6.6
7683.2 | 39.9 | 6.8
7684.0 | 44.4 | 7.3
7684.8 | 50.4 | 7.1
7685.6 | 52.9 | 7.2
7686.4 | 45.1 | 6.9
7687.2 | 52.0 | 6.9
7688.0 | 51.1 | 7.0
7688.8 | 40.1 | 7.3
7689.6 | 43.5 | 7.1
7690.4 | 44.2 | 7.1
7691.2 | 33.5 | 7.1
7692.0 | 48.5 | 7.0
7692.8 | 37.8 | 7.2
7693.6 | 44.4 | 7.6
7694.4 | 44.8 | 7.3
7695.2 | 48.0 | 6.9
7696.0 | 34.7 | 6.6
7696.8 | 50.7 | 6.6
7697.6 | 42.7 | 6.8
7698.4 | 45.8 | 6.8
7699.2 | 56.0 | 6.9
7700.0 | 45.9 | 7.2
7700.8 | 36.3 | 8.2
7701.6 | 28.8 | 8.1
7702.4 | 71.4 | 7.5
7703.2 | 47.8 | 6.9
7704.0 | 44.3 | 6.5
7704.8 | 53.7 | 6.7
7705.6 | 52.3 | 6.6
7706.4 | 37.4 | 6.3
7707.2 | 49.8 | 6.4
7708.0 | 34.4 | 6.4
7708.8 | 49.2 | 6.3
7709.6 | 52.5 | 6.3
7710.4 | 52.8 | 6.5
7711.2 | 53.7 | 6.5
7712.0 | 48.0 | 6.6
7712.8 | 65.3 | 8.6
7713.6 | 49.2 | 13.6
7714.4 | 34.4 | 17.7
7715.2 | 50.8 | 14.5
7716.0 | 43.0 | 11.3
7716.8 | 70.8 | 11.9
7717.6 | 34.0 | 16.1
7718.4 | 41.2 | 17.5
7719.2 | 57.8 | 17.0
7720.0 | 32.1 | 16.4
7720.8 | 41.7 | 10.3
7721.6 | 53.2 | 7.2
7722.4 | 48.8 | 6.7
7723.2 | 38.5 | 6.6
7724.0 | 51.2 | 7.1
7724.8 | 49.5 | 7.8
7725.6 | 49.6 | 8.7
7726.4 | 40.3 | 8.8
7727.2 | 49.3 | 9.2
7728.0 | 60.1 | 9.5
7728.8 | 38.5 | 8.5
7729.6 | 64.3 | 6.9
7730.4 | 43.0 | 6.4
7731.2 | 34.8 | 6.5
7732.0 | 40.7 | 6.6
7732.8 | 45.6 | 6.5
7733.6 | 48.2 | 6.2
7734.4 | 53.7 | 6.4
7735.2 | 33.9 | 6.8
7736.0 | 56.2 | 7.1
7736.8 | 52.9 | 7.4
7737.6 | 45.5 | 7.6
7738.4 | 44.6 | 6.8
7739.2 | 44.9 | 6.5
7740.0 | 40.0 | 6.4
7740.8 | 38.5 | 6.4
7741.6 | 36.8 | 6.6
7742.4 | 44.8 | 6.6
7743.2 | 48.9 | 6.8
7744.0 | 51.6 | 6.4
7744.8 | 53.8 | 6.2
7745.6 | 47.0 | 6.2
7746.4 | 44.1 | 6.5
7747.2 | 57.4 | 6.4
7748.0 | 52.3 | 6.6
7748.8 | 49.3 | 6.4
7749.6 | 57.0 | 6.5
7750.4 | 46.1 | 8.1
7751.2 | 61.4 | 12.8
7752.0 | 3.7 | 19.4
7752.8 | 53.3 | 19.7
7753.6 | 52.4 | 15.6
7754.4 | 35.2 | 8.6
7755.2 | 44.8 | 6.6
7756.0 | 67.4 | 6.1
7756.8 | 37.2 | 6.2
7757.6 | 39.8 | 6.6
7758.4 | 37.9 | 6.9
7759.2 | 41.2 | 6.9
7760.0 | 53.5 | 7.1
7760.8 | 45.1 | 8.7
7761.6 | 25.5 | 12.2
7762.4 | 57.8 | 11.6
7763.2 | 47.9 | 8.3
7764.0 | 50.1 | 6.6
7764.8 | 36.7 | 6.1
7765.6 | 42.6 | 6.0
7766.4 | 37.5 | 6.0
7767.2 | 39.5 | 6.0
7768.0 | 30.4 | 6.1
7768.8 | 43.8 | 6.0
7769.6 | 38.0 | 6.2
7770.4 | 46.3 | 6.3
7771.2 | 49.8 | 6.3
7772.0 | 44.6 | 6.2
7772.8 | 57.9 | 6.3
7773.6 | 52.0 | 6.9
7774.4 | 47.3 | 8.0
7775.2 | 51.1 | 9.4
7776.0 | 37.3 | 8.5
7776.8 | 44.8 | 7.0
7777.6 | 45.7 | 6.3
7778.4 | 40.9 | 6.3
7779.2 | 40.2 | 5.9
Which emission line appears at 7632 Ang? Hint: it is [S II] 6716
